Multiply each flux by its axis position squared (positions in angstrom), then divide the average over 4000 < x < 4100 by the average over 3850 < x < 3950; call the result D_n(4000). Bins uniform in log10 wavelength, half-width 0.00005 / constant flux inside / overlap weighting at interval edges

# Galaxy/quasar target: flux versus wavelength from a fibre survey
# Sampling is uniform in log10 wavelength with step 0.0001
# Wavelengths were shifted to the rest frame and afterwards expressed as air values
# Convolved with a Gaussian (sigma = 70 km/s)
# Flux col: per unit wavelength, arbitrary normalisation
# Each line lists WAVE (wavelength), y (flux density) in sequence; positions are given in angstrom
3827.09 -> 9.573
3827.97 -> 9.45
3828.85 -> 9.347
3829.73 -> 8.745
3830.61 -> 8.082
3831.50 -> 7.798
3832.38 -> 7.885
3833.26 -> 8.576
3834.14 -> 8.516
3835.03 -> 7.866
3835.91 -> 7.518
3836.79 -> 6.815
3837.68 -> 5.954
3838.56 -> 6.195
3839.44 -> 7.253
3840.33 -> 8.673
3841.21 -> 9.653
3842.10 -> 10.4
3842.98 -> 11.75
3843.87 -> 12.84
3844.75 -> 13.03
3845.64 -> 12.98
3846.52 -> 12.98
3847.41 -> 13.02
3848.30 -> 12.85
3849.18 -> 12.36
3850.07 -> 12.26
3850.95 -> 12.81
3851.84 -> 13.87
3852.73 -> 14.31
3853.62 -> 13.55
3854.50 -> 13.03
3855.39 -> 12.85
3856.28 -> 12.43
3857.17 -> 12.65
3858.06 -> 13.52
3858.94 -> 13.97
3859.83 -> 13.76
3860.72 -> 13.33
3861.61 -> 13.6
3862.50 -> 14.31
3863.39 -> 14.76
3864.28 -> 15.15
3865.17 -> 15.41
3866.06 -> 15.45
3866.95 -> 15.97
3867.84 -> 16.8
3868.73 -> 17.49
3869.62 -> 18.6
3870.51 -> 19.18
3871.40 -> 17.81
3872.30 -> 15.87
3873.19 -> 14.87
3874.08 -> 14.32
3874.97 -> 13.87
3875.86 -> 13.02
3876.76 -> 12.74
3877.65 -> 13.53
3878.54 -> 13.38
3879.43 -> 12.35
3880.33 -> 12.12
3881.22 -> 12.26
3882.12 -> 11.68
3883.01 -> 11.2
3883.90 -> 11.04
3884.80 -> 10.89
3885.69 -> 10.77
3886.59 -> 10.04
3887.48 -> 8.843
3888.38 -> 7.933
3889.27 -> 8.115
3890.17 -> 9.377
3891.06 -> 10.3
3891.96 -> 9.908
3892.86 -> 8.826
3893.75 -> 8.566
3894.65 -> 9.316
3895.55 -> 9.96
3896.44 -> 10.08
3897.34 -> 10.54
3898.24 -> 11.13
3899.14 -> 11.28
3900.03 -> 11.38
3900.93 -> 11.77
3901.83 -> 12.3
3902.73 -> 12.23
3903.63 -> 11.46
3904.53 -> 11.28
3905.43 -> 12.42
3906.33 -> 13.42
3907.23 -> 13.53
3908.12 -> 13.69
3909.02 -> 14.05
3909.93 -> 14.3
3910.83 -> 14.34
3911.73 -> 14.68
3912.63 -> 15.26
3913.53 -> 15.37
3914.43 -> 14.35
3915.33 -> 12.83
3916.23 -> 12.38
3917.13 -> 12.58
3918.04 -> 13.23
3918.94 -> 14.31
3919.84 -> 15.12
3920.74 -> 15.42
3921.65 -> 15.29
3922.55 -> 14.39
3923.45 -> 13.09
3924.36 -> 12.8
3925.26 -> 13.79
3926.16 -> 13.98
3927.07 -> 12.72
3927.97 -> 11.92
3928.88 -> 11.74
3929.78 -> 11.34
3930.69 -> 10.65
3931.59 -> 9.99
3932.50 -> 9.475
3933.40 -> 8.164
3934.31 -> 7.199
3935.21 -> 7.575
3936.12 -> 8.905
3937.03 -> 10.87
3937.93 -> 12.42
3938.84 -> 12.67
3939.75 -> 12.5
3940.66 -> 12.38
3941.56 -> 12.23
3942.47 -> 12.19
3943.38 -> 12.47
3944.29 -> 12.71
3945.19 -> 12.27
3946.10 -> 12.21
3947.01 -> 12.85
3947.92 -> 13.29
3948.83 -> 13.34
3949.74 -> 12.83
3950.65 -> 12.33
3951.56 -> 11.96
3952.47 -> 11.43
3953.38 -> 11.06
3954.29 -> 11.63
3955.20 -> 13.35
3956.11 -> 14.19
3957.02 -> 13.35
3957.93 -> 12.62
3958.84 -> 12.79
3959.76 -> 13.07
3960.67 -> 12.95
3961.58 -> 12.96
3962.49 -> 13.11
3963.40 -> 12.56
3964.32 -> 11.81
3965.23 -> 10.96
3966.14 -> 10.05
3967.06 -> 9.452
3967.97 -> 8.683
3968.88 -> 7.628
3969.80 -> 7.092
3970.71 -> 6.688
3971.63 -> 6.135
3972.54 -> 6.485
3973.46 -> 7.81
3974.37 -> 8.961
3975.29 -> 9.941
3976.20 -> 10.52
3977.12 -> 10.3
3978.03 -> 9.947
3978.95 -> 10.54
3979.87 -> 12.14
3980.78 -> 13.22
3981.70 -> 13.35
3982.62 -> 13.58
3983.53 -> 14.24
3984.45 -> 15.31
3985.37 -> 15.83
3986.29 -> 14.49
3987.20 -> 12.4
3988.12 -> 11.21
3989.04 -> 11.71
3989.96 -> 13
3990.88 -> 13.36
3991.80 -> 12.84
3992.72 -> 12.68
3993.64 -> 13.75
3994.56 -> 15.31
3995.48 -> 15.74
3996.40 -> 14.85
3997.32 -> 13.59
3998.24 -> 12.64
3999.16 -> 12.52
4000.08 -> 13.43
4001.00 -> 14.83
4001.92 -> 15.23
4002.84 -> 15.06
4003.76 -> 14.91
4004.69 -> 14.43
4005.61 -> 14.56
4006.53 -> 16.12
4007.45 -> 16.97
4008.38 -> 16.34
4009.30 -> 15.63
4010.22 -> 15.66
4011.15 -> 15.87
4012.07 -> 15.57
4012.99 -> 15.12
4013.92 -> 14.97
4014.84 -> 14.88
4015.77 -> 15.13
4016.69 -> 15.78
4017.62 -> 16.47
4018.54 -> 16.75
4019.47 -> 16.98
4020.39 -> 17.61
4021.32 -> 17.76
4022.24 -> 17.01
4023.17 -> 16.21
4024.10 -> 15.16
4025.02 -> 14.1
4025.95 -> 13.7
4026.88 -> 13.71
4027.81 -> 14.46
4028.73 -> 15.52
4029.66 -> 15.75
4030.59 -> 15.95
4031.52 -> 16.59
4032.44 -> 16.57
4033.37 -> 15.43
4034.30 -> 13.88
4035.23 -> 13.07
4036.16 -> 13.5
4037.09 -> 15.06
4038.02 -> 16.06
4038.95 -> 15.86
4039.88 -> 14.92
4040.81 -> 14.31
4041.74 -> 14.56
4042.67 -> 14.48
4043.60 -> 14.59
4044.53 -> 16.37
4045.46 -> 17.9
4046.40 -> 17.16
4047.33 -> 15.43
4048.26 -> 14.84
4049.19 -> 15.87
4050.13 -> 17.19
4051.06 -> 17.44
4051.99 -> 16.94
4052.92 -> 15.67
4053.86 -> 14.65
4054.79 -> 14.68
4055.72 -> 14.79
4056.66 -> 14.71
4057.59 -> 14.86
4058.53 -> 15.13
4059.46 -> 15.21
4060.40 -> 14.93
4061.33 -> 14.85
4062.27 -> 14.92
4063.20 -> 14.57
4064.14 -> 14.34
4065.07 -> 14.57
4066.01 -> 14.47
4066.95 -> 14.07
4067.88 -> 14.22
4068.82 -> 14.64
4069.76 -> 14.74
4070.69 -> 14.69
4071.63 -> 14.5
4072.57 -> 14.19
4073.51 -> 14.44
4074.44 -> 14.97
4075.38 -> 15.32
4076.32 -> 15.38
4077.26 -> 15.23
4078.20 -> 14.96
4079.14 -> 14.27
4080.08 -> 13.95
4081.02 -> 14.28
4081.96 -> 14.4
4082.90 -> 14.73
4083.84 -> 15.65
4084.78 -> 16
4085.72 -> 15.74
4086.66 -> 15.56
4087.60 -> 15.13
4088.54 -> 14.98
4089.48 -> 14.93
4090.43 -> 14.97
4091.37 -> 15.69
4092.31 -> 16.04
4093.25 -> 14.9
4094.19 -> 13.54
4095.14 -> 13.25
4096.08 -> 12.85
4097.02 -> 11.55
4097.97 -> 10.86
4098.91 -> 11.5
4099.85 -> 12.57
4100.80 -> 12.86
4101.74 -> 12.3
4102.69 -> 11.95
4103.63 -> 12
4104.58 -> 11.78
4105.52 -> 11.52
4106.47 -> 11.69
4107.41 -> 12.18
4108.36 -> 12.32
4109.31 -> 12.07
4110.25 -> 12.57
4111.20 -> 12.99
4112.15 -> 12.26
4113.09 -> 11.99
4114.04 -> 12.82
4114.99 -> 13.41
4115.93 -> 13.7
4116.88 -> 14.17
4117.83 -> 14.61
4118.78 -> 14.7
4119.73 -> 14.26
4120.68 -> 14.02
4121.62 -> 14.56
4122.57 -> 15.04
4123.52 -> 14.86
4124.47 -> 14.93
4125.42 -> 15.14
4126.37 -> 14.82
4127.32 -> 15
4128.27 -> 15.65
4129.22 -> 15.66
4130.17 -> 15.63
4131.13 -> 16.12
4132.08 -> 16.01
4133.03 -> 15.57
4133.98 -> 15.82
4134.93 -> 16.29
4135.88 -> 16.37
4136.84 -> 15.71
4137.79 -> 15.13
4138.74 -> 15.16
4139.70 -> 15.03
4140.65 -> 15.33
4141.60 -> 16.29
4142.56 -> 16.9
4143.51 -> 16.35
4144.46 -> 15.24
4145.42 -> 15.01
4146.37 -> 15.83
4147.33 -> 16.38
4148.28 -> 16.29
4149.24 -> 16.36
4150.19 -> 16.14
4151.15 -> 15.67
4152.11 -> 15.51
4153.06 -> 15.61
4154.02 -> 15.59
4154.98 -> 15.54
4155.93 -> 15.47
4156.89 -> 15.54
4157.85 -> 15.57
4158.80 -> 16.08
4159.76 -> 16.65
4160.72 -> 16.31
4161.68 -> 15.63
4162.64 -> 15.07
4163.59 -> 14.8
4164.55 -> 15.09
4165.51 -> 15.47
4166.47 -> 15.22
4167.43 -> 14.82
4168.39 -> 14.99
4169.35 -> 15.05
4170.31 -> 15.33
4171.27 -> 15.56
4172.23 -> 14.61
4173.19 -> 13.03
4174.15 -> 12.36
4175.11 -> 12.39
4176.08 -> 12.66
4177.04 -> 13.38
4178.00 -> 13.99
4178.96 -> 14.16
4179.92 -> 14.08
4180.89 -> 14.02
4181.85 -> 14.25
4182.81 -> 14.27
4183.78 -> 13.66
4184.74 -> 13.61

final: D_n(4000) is 1.29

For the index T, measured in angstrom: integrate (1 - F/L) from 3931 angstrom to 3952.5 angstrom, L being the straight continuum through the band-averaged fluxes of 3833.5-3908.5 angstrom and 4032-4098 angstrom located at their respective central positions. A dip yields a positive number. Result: 2.83 angstrom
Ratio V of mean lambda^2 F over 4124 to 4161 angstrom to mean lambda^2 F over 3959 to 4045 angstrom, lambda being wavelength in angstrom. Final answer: 1.2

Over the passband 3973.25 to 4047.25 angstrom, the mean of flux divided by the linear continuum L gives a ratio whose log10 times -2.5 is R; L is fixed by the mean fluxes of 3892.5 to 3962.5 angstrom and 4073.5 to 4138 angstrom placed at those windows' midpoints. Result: -0.10 mag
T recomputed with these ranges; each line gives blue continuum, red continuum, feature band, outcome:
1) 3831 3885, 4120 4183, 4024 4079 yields -3.1 angstrom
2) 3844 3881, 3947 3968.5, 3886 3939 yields 5.3 angstrom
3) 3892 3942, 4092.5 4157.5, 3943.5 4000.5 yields 3.3 angstrom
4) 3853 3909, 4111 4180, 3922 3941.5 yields 2.6 angstrom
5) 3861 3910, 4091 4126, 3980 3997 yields -1.0 angstrom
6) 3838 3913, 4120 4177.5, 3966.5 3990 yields 4.9 angstrom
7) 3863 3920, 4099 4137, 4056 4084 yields -2.1 angstrom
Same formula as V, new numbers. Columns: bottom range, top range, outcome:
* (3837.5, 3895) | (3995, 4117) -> 1.29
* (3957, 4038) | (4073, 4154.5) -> 1.14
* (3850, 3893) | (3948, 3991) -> 0.92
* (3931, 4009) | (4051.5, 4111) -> 1.23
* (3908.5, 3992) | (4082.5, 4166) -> 1.33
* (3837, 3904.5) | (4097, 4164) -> 1.35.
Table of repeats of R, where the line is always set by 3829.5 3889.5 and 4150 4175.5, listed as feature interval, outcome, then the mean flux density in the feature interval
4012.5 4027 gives -0.15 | 15.8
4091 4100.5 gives 0.10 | 13.2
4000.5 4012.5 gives -0.14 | 15.5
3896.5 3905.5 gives 0.10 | 11.5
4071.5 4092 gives -0.05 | 15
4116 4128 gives 0.01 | 14.7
